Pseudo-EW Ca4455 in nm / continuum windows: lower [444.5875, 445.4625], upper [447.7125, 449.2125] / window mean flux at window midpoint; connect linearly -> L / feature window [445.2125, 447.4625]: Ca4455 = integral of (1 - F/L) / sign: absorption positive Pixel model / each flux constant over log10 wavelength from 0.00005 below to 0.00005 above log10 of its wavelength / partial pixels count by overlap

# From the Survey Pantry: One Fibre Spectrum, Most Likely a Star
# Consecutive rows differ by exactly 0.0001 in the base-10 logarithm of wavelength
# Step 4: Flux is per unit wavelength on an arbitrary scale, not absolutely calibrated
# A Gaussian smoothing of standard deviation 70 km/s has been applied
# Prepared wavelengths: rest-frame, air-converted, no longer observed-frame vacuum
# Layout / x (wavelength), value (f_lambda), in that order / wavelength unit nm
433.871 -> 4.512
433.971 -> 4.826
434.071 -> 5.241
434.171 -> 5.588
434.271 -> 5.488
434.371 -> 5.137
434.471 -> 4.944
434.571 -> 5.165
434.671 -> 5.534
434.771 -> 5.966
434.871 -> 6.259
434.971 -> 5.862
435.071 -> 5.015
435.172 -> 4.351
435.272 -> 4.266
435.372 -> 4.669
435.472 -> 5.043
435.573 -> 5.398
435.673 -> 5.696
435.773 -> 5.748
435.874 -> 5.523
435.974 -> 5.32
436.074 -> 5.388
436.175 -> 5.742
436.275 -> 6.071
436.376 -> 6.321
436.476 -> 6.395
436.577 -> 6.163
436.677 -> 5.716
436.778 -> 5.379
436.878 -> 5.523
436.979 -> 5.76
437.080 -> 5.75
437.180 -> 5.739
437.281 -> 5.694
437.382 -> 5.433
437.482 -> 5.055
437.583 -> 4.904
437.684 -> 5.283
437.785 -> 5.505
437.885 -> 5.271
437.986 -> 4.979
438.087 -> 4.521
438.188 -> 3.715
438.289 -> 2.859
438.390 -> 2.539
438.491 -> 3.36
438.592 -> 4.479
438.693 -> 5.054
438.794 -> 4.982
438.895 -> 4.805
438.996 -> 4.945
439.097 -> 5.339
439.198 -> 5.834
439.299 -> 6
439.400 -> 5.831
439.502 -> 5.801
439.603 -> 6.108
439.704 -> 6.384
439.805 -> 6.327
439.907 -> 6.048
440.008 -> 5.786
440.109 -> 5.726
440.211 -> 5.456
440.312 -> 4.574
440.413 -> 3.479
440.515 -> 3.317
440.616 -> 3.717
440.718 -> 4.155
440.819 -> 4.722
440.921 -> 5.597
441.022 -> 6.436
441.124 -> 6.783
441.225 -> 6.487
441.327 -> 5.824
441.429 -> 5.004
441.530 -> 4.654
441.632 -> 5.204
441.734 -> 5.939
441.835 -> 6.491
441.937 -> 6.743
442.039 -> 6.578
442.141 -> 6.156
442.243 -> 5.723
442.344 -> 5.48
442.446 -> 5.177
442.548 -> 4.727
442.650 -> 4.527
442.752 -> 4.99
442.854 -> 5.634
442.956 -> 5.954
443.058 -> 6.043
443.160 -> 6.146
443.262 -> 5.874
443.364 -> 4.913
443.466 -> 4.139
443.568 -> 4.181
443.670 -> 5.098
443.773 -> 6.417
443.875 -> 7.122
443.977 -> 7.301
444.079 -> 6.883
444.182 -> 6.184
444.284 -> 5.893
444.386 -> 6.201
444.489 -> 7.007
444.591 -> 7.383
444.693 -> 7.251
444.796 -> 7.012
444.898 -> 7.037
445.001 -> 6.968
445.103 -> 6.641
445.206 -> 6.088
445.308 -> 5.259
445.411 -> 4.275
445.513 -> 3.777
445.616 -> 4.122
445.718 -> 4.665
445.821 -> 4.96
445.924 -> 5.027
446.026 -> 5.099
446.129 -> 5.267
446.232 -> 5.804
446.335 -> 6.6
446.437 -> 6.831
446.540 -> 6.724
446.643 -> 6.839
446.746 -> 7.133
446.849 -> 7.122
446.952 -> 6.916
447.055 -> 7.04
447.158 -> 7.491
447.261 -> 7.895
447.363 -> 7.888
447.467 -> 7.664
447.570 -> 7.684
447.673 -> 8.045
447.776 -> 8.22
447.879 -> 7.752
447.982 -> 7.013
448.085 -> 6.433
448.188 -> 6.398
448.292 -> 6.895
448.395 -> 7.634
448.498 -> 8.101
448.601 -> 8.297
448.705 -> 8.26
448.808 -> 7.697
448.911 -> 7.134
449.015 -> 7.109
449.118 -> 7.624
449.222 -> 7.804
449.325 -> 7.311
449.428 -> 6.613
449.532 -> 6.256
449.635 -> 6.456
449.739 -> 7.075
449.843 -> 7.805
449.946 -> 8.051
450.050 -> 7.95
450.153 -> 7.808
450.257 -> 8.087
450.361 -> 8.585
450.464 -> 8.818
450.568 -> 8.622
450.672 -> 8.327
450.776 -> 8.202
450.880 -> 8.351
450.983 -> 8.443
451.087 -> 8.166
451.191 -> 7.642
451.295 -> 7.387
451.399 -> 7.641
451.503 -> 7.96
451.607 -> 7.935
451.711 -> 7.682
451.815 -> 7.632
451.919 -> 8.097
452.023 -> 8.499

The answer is 0.25 nm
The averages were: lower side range 6.38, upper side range 7.48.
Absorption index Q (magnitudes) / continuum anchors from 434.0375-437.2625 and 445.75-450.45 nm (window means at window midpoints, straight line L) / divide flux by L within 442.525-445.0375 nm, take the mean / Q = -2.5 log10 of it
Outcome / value 0.10 mag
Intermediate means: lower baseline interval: 5.51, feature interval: 6.04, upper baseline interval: 7.17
